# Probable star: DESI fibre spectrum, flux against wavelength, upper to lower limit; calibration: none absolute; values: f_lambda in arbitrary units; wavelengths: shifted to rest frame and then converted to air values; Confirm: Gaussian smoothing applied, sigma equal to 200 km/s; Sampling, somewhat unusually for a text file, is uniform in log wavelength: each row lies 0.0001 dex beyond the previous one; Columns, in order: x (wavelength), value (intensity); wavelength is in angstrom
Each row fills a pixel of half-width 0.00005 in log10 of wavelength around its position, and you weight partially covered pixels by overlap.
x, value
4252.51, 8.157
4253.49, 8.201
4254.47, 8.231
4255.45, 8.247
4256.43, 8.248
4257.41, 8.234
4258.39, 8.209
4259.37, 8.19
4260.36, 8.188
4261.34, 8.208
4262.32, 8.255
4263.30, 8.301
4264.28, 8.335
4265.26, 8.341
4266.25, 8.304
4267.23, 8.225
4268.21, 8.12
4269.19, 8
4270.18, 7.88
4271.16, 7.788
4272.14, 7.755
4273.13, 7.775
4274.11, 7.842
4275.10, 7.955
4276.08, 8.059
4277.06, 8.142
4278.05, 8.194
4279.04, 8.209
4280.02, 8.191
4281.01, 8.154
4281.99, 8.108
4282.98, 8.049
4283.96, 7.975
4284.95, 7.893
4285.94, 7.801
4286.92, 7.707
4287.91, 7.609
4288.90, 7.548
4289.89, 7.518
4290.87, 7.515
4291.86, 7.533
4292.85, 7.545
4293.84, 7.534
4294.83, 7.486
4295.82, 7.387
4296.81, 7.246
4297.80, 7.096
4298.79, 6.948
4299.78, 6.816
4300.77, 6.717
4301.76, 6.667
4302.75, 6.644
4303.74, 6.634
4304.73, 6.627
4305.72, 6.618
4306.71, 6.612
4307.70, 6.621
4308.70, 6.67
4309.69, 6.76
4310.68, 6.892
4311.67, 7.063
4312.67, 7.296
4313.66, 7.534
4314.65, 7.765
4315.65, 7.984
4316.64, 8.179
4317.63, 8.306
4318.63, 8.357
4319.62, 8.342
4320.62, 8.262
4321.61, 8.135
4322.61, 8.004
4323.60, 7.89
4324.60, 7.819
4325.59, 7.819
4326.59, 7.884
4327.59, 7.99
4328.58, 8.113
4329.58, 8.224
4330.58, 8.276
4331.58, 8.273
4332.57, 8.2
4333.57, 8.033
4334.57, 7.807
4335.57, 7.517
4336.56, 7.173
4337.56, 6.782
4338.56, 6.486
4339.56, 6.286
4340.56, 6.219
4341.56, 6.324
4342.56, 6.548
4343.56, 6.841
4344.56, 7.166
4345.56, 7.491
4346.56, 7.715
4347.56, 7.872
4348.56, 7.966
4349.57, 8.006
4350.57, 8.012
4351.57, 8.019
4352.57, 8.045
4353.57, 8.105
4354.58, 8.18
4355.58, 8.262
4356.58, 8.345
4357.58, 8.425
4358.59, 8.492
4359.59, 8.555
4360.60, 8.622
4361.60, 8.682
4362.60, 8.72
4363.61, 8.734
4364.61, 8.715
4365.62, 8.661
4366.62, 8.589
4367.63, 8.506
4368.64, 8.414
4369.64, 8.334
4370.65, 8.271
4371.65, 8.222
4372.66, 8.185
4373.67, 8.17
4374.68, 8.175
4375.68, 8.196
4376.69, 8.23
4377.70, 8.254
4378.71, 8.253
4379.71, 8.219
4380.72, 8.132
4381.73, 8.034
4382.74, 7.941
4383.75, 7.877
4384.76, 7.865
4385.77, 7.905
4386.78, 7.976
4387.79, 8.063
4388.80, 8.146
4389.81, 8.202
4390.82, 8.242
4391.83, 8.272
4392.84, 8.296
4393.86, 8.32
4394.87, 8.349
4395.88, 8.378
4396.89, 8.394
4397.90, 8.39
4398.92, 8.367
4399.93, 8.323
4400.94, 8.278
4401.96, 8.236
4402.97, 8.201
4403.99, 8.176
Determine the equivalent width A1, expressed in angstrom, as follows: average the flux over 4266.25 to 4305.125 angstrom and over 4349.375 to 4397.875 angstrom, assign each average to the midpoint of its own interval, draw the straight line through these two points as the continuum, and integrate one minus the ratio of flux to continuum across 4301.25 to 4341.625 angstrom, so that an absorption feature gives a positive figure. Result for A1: 2.2 angstrom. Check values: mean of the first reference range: 7.62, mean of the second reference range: 8.27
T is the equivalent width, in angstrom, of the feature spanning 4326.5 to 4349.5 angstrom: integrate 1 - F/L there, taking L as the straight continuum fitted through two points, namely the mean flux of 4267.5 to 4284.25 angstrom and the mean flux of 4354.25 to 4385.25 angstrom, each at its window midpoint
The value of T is 2.2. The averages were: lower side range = 8.02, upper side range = 8.33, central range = 7.44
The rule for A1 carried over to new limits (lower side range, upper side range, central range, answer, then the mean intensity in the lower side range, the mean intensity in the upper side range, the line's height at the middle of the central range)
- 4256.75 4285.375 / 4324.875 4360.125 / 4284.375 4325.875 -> 2.59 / 8.1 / 7.7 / 7.91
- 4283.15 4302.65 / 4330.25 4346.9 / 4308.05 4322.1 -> -0.69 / 7.39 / 7.23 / 7.31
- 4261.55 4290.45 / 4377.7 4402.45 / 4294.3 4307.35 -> 1.88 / 8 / 8.19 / 8.04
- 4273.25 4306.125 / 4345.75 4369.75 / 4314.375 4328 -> -0.29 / 7.52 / 8.32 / 7.89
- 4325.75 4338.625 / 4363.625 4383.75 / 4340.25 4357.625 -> 0.79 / 7.79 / 8.29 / 7.99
